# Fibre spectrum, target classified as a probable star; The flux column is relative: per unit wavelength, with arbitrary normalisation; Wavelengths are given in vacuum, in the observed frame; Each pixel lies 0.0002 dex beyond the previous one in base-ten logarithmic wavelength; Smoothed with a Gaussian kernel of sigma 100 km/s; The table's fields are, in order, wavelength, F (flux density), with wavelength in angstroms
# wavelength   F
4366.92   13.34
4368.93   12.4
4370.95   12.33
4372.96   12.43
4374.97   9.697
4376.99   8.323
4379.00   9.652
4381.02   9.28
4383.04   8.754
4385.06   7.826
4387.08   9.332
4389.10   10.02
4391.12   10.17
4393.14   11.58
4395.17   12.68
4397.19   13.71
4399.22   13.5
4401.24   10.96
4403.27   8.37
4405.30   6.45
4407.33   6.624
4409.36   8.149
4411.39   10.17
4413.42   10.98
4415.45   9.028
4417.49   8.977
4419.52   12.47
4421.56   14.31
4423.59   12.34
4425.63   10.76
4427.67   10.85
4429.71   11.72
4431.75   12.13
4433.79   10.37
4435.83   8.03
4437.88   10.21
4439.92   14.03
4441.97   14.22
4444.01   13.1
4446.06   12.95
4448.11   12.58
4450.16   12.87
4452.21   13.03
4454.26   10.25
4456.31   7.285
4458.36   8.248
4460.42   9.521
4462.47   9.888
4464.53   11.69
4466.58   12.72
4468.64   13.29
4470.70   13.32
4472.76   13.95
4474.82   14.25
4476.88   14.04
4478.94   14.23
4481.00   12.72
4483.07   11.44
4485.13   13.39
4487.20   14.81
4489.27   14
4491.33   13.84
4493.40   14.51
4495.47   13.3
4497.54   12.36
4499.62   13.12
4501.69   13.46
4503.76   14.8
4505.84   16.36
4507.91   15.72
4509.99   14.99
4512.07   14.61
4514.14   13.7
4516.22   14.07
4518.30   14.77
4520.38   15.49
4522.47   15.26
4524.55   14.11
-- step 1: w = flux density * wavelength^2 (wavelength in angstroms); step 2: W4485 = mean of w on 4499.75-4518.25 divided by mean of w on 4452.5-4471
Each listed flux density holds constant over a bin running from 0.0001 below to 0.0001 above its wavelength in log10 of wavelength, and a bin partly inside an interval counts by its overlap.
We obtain 1.40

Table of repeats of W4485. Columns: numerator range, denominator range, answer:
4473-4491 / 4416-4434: 1.21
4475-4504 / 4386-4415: 1.39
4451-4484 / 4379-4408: 1.23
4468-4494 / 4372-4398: 1.39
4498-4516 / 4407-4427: 1.43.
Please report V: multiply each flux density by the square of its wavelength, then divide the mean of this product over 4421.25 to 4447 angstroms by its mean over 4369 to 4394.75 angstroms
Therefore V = 1.20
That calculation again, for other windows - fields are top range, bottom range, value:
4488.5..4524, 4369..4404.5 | 1.44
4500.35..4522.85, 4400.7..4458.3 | 1.42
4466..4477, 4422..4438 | 1.26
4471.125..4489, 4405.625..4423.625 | 1.39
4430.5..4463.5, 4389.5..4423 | 1.08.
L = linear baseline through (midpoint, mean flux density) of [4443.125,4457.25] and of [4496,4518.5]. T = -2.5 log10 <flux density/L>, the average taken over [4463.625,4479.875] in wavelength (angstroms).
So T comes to -0.06 mag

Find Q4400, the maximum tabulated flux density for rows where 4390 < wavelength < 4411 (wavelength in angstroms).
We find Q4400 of 13.71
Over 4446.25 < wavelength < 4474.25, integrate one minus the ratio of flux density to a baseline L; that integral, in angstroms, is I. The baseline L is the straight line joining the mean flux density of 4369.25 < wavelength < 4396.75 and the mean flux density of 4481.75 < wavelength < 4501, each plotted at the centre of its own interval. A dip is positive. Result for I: 2.21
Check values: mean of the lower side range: 10.3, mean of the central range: 11.5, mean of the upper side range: 13.4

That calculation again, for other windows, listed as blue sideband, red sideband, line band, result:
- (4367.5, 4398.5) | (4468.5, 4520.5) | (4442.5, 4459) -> 1.6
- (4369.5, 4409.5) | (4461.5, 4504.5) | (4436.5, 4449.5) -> -0.9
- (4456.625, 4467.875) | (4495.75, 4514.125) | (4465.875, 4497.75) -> -3.9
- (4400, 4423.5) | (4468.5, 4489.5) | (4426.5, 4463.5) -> 1.4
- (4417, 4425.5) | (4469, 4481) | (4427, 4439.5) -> 1.8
